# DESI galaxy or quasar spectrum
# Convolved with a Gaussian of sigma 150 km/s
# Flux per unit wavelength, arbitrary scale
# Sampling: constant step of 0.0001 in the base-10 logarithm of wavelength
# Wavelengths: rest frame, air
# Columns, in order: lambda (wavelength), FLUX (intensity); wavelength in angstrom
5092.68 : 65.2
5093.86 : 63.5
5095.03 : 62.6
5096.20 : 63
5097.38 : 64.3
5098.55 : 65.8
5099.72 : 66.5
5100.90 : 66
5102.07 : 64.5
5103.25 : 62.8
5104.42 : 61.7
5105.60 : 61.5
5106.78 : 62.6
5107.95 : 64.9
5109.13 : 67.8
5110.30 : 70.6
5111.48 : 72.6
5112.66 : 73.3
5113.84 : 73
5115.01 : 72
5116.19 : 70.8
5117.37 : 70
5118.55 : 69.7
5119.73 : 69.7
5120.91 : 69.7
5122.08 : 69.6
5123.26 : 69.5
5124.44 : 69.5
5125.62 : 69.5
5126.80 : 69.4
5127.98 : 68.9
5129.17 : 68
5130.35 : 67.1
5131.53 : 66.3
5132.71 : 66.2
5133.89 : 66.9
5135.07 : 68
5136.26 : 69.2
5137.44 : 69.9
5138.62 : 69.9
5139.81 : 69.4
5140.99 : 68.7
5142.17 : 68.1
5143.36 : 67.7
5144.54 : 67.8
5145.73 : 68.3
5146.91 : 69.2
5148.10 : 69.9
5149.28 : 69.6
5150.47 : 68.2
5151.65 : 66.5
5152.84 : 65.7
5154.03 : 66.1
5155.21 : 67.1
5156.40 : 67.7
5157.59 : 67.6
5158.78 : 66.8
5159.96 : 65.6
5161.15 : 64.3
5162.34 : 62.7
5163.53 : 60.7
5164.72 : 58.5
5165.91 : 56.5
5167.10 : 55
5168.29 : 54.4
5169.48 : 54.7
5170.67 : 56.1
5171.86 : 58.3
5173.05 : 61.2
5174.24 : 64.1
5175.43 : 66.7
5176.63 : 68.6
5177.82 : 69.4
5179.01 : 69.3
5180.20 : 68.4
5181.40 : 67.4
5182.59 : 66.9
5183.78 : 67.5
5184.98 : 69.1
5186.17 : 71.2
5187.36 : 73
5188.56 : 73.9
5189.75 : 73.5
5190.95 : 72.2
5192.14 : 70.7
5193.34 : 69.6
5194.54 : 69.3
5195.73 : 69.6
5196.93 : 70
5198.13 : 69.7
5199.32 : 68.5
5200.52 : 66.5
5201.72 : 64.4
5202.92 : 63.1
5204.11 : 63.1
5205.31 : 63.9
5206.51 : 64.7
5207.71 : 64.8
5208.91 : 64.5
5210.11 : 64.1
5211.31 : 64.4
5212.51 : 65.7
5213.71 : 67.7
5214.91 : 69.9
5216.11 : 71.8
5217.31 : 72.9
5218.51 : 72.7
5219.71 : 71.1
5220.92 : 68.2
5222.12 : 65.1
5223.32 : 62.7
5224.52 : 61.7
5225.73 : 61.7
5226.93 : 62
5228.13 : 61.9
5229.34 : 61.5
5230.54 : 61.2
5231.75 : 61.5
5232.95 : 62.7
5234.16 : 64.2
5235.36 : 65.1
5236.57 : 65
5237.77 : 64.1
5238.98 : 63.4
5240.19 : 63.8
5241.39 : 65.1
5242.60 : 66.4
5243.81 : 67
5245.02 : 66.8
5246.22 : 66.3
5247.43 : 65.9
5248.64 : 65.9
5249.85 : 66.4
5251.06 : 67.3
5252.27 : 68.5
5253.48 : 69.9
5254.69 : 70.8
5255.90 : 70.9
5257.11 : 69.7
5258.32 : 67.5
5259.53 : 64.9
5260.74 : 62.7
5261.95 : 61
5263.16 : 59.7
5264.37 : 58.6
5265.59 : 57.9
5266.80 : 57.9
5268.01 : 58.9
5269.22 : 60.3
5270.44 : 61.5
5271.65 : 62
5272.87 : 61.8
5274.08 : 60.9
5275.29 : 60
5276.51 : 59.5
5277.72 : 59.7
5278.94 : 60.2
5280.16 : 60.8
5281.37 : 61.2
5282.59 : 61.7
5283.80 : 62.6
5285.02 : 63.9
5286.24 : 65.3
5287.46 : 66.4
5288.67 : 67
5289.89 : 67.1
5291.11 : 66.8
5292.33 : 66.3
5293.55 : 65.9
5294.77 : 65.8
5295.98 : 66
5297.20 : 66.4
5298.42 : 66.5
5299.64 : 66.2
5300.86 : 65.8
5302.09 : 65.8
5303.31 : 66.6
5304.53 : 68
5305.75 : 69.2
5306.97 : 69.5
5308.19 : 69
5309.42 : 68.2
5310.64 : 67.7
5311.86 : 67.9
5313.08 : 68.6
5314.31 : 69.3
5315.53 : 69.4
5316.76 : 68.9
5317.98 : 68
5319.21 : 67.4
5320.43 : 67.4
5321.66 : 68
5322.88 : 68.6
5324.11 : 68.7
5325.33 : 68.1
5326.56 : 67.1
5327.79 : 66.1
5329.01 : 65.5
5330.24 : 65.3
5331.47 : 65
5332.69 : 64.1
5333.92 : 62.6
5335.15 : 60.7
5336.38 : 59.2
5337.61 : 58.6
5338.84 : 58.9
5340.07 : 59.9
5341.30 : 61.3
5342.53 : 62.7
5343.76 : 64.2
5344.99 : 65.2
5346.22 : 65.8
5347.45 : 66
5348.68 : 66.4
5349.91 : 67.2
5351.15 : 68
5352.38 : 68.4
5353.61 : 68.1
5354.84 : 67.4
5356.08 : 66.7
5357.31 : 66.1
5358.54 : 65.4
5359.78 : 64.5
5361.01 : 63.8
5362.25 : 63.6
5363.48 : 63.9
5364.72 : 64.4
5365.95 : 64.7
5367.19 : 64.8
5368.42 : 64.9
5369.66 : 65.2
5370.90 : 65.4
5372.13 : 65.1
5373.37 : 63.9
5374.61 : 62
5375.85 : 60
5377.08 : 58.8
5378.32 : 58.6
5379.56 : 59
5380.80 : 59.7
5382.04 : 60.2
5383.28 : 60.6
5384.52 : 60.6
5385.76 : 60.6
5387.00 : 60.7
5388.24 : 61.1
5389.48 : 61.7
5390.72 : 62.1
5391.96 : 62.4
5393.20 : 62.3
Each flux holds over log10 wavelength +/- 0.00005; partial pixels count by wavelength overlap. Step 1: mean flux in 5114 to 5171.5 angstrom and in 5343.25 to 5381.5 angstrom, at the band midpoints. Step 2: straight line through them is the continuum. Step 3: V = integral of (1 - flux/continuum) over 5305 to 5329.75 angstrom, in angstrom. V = -1.2 angstrom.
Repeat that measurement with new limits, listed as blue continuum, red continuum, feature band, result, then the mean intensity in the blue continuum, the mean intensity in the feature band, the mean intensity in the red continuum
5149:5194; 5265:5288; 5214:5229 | -0.76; 65.6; 66.7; 61.2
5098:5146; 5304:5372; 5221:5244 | 1.17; 68.1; 63.5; 65.8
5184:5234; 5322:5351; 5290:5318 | -1.06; 66.9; 67.5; 64.3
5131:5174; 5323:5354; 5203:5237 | -0.19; 65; 65.2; 64.6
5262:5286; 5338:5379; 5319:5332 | -0.87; 60.6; 67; 64.2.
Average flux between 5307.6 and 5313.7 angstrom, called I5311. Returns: 68.2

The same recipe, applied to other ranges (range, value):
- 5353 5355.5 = 67.6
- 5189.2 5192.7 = 72.1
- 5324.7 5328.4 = 67.2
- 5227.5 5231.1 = 61.6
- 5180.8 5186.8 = 68.5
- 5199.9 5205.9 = 64.2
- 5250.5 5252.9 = 67.9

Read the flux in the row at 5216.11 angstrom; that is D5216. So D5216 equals 71.8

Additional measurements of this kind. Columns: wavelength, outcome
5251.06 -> 67.3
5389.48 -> 61.7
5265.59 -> 57.9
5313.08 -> 68.6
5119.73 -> 69.7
